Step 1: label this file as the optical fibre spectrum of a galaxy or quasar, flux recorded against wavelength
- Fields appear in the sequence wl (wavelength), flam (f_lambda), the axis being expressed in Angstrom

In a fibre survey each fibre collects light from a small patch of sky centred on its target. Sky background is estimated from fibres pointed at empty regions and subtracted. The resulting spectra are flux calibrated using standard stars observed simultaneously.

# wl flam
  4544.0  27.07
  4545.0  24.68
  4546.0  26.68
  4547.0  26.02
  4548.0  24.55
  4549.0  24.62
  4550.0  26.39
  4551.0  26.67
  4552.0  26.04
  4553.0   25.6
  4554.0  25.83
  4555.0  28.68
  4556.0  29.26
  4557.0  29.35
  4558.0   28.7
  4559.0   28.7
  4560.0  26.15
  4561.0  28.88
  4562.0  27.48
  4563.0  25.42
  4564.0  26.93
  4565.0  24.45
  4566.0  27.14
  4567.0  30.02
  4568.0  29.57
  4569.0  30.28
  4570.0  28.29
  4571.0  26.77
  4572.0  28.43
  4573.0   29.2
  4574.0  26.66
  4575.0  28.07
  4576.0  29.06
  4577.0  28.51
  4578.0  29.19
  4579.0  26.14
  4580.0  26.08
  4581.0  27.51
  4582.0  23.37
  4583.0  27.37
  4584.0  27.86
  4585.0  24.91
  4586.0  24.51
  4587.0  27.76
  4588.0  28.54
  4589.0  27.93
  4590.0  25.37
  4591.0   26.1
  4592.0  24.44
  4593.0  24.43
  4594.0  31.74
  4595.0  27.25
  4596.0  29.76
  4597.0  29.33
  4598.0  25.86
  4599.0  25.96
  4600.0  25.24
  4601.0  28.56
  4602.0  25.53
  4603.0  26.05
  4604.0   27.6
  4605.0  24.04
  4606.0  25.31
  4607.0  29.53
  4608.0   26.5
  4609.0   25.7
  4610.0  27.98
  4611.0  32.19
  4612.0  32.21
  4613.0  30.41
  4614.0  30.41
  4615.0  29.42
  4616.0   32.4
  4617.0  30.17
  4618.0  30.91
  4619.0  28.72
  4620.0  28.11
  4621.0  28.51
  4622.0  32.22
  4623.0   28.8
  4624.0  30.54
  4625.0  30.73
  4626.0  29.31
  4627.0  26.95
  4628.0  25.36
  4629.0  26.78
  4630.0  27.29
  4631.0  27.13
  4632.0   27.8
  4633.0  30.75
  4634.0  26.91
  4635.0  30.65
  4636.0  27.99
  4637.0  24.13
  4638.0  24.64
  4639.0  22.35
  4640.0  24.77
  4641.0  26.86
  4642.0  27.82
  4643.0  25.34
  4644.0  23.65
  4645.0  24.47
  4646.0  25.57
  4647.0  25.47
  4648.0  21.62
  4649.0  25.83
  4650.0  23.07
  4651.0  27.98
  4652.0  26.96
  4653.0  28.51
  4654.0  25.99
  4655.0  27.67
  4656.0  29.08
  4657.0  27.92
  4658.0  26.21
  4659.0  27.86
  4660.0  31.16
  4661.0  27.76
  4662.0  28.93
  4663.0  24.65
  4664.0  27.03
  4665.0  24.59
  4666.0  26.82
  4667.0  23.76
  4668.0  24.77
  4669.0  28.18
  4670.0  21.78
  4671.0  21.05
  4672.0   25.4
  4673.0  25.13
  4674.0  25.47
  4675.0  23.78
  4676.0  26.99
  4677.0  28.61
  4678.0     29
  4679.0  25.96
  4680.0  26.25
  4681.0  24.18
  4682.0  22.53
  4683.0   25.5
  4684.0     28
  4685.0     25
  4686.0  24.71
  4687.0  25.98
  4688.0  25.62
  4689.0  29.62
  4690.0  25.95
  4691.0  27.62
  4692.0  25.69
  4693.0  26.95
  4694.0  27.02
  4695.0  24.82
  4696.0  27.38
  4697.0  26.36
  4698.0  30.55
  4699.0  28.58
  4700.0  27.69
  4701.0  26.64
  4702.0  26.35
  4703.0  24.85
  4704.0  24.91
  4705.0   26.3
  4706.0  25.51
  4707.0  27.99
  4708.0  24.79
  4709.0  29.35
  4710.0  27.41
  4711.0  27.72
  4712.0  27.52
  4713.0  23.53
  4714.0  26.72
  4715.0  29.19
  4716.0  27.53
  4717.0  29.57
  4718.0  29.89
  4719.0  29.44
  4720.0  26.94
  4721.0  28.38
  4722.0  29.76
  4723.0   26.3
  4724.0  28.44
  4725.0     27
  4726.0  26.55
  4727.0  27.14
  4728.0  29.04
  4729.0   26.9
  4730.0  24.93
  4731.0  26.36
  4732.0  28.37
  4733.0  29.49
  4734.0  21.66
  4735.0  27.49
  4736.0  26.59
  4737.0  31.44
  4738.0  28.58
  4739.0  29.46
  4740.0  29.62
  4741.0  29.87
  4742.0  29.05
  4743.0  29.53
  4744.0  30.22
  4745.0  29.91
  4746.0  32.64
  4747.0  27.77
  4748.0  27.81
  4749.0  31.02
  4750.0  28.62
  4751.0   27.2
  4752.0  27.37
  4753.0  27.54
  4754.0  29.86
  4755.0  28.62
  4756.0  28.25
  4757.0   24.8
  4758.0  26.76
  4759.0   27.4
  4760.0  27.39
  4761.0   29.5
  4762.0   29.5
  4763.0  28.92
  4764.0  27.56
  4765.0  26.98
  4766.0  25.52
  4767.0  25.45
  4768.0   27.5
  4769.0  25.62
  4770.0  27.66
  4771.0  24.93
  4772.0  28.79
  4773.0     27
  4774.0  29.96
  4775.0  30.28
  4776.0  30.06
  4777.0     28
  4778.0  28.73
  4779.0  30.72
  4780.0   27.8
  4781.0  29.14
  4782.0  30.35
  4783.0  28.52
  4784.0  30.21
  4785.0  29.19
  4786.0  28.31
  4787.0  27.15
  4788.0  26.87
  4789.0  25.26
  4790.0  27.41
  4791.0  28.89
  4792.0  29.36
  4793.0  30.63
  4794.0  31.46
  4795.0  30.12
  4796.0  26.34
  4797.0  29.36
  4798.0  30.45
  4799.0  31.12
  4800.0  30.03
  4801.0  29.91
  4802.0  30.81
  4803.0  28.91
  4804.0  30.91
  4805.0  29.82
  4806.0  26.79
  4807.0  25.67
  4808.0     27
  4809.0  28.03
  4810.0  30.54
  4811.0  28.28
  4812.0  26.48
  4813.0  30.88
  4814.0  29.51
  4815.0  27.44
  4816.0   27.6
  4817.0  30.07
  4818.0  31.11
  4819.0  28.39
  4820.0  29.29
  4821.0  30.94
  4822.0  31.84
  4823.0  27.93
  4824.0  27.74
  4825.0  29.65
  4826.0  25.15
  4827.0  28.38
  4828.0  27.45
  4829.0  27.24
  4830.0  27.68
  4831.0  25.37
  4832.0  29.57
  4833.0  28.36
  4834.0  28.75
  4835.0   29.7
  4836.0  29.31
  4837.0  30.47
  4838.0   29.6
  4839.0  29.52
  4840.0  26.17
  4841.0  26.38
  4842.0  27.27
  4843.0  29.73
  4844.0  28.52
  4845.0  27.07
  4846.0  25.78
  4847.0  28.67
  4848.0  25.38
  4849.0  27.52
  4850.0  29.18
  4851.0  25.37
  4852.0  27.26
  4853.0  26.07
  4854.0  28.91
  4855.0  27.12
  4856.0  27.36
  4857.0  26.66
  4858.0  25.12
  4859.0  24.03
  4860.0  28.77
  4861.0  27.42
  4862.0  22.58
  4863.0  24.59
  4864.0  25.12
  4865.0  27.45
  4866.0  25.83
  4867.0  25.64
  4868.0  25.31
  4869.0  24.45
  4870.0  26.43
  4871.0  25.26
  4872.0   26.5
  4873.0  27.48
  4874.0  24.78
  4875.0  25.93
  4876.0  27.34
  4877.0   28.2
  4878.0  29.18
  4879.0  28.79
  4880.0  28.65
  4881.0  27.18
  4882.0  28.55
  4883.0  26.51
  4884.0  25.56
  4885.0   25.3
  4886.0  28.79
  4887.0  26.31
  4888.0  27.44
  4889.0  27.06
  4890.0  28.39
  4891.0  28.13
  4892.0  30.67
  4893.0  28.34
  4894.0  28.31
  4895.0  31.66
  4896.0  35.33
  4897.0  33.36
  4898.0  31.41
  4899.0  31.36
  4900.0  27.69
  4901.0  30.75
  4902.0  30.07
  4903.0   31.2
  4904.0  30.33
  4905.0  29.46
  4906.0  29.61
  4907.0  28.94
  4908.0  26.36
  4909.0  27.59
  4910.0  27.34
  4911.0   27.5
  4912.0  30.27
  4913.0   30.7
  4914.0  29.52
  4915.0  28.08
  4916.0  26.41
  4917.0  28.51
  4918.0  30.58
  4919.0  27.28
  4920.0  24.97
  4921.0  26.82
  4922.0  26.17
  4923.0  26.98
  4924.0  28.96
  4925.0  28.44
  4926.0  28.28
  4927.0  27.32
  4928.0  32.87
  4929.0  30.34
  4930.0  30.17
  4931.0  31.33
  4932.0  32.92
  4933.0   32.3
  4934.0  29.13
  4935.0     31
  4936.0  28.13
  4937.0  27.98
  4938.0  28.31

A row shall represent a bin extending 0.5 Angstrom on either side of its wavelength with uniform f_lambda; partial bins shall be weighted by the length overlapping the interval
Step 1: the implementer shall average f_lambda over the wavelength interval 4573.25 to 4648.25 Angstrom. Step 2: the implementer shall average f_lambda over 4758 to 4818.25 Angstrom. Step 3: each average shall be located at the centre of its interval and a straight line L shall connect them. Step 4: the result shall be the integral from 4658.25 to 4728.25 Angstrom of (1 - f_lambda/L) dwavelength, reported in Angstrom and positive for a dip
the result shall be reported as 3.2 Angstrom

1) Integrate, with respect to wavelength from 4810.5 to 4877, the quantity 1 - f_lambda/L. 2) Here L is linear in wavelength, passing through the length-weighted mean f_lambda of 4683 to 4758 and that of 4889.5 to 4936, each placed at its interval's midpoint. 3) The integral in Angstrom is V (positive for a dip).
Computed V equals 2.9 Angstrom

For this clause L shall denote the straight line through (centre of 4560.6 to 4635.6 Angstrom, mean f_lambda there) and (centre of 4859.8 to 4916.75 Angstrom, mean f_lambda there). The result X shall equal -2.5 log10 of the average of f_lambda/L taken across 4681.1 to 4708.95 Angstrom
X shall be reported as 0.06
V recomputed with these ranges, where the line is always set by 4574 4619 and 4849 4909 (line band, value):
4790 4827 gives -1.8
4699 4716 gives 0.6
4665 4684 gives 1.6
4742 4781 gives -0.8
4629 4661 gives 1.3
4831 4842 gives -0.3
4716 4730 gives -0.1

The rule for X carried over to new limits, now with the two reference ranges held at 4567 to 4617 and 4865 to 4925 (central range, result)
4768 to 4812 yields -0.027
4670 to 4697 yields 0.080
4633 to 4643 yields 0.055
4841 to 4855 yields 0.027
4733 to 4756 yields -0.030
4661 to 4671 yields 0.095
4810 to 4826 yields -0.039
